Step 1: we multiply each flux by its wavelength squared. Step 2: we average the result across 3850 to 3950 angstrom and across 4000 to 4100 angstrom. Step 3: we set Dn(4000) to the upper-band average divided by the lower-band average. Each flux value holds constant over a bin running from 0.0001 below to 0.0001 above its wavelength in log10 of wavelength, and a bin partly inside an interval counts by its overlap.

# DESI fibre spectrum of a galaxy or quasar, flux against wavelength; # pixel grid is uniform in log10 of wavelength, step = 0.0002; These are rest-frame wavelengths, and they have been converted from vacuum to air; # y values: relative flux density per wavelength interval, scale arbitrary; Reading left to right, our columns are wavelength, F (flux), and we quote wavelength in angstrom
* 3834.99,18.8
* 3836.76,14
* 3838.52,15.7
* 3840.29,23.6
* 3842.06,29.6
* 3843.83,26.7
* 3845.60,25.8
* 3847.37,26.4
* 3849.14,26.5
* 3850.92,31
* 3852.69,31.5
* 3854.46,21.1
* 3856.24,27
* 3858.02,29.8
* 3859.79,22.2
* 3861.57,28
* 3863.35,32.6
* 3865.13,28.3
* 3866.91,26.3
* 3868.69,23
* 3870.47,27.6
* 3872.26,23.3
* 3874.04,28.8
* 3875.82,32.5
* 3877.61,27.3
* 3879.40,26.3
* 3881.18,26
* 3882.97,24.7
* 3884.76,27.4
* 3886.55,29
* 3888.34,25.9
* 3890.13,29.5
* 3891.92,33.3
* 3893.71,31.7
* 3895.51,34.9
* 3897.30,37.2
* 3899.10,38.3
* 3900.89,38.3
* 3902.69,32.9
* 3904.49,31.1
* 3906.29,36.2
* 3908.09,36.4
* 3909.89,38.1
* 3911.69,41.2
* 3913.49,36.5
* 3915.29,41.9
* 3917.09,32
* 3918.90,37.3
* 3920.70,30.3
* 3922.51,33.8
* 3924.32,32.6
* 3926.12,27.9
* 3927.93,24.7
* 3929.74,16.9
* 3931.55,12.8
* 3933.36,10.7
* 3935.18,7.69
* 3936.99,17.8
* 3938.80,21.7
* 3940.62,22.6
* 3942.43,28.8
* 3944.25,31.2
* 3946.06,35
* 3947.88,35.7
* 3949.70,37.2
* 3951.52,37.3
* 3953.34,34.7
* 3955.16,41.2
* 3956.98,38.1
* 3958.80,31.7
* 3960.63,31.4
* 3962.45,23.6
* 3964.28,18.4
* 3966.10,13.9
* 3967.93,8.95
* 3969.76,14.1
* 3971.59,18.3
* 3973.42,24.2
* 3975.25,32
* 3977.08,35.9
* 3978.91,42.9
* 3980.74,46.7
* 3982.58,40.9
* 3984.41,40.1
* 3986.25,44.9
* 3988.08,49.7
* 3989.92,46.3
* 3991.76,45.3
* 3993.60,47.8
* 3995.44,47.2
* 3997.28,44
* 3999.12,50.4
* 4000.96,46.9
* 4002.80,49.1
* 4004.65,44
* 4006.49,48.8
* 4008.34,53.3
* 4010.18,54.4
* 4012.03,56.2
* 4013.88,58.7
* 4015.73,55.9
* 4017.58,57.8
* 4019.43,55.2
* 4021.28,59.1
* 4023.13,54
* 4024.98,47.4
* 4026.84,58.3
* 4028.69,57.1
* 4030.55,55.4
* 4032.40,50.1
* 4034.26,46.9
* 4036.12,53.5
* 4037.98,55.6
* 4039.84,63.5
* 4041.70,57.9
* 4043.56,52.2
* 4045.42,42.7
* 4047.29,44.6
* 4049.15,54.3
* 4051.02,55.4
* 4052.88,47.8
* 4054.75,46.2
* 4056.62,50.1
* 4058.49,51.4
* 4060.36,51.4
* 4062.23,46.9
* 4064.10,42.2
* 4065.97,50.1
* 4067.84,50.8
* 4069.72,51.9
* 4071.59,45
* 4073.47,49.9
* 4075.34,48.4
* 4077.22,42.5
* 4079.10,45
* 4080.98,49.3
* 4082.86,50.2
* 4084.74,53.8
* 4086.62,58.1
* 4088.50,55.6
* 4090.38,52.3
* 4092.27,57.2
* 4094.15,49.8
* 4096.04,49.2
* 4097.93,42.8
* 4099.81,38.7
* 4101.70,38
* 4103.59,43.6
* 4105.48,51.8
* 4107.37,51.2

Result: 1.90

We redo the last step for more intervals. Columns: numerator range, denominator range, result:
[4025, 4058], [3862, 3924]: 1.77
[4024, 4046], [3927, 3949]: 2.52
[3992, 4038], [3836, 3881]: 2.15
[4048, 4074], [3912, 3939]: 2.03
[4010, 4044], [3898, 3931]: 1.75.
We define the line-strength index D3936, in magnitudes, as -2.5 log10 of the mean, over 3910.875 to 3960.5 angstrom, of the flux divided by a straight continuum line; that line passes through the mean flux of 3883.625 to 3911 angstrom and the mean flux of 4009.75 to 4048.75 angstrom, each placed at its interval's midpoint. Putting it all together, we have 0.31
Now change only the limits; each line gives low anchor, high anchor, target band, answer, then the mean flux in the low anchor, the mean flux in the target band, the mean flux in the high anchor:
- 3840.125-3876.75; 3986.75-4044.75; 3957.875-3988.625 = 0.45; 27.3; 30.2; 52.2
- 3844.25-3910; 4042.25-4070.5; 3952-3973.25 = 0.47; 29.5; 25.1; 49.3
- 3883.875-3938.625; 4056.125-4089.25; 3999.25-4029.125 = -0.25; 30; 53.4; 49.6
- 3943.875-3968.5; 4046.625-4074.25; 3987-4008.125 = -0.25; 30.1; 47.4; 49.2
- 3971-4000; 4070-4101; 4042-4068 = -0.05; 41.3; 49.2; 49.2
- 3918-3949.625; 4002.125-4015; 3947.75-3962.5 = -0.07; 25.5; 35.1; 52.2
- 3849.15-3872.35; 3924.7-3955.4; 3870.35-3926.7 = -0.21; 27.2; 32.3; 25.9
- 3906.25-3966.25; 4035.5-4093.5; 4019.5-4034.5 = -0.21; 29.4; 54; 50.8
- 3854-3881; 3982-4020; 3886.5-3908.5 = -0.05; 27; 33.5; 49.4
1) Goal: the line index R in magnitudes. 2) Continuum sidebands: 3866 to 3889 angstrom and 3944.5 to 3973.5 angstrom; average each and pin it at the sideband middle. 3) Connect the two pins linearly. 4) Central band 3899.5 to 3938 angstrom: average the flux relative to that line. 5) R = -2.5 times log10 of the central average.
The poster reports -0.082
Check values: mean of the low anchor 26.8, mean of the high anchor 27.9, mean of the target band 29.5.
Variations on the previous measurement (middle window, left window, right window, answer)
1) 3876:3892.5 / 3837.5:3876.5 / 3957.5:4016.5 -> 0.058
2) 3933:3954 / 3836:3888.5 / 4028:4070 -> 0.352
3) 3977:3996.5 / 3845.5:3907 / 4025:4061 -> -0.005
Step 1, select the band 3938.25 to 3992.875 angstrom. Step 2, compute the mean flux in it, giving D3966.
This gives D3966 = 32.6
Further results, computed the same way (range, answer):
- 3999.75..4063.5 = 52.3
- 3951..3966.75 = 30.1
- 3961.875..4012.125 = 38.7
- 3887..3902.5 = 33.5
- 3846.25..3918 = 30.6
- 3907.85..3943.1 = 27.4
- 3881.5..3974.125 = 28.9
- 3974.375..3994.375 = 42.9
